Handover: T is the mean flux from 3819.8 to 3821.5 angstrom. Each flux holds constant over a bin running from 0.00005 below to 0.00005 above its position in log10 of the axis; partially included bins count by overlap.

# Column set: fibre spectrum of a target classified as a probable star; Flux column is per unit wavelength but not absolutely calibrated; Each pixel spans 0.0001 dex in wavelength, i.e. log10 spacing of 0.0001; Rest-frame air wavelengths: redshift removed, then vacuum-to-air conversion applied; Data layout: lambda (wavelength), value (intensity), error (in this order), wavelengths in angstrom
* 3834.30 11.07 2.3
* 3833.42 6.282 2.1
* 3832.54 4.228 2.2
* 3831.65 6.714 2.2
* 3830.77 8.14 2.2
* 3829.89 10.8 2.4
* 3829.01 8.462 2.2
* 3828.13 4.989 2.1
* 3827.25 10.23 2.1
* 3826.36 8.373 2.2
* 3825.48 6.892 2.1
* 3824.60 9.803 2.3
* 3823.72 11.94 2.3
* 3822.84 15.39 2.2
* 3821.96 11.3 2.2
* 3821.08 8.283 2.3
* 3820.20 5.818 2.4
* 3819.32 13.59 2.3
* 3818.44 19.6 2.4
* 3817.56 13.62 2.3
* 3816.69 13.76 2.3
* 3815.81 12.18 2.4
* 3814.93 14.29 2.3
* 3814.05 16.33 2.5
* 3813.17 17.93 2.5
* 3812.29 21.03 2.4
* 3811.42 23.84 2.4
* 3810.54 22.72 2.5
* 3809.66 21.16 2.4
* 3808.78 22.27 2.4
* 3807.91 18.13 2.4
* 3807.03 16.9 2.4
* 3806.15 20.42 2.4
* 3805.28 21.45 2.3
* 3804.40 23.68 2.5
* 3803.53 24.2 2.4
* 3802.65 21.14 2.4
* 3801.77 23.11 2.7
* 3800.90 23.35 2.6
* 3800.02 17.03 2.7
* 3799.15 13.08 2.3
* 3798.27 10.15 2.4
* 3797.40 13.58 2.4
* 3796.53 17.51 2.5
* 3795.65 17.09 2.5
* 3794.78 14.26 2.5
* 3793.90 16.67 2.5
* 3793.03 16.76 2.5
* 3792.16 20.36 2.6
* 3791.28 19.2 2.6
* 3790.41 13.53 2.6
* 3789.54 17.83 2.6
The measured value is 7.06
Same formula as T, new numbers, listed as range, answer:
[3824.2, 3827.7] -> 8.79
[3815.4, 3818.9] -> 14.8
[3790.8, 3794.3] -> 18.2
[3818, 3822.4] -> 11.7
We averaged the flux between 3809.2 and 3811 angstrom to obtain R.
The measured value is 21.9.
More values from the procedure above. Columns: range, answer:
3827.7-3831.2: 8.12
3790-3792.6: 17.7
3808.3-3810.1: 21.7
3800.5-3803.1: 22.5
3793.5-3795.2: 15.4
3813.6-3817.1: 14.1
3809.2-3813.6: 21.3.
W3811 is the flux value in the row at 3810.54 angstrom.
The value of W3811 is 22.72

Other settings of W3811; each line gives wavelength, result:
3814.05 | 16.33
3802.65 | 21.14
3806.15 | 20.42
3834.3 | 11.07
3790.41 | 13.53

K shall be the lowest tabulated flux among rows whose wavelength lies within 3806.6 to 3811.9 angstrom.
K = 16.9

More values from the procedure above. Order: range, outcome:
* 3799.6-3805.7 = 17.03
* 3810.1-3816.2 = 12.18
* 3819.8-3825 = 5.818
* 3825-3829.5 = 4.989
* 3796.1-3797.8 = 13.58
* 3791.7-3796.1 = 14.26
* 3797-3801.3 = 10.15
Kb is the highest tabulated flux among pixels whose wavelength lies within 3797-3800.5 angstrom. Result 17.03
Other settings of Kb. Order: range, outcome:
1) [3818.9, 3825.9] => 15.39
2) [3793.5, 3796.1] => 17.09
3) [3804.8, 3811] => 22.72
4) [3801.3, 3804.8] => 24.2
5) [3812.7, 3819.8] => 19.6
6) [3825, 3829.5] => 10.23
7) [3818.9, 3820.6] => 13.59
